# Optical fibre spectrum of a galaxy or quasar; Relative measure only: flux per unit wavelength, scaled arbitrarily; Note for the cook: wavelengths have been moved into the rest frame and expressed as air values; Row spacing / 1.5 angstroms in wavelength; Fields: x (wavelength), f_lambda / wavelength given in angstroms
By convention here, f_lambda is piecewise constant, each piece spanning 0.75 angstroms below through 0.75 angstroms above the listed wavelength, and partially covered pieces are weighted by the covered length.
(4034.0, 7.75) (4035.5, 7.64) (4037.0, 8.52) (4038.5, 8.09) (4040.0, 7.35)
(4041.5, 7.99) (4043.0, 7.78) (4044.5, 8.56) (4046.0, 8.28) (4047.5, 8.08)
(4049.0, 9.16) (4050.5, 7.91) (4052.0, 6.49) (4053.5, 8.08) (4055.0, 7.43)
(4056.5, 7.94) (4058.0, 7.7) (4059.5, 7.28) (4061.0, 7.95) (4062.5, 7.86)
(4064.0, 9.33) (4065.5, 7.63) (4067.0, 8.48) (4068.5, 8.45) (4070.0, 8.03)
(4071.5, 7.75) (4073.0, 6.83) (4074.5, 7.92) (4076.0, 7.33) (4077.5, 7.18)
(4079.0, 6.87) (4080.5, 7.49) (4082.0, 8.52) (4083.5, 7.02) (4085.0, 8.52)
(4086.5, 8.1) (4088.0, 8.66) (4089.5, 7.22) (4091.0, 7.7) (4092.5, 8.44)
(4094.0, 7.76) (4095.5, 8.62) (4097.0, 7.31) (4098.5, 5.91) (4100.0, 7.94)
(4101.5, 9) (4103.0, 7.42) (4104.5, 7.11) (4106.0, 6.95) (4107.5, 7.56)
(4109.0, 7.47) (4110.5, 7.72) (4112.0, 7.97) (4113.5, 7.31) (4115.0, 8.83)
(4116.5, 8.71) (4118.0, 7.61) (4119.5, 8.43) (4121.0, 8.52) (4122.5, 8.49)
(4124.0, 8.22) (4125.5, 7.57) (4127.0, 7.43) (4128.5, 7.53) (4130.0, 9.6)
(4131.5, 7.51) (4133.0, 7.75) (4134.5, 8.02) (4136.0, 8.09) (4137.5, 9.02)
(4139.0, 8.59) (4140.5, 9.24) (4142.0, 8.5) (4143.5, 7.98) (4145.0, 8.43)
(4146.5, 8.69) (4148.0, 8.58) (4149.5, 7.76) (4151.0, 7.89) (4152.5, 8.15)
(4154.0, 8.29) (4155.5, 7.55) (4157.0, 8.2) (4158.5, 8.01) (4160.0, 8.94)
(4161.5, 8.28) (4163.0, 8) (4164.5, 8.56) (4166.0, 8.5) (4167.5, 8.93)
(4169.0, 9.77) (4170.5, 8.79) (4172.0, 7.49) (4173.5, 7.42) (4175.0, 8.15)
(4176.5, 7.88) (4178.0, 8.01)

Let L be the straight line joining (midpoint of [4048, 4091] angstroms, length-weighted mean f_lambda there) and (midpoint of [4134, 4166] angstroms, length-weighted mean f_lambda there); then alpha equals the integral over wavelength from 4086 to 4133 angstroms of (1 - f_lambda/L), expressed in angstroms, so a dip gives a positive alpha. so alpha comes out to 1.10 angstroms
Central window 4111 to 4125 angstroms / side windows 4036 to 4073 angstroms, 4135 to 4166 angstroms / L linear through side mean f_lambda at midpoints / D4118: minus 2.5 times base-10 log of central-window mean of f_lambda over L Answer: 0.00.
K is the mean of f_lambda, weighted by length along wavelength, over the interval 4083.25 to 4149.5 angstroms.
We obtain 8.03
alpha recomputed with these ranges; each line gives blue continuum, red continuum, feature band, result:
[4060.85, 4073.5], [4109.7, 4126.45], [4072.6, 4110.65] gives 2.09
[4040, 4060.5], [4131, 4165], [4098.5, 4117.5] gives 0.83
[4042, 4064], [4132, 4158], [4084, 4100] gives 0.52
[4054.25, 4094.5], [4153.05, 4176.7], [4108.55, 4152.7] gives -0.36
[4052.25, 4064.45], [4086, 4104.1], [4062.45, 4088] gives -0.09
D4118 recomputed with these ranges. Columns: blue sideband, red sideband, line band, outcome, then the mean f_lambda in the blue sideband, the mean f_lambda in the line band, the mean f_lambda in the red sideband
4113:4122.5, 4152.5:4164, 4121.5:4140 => 0.01 mag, 8.28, 8.17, 8.19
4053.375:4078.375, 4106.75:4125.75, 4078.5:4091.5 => 0.01 mag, 7.82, 7.81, 8.04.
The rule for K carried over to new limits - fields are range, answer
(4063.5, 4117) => 7.8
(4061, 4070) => 8.29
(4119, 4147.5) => 8.3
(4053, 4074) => 7.91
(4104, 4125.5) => 7.92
